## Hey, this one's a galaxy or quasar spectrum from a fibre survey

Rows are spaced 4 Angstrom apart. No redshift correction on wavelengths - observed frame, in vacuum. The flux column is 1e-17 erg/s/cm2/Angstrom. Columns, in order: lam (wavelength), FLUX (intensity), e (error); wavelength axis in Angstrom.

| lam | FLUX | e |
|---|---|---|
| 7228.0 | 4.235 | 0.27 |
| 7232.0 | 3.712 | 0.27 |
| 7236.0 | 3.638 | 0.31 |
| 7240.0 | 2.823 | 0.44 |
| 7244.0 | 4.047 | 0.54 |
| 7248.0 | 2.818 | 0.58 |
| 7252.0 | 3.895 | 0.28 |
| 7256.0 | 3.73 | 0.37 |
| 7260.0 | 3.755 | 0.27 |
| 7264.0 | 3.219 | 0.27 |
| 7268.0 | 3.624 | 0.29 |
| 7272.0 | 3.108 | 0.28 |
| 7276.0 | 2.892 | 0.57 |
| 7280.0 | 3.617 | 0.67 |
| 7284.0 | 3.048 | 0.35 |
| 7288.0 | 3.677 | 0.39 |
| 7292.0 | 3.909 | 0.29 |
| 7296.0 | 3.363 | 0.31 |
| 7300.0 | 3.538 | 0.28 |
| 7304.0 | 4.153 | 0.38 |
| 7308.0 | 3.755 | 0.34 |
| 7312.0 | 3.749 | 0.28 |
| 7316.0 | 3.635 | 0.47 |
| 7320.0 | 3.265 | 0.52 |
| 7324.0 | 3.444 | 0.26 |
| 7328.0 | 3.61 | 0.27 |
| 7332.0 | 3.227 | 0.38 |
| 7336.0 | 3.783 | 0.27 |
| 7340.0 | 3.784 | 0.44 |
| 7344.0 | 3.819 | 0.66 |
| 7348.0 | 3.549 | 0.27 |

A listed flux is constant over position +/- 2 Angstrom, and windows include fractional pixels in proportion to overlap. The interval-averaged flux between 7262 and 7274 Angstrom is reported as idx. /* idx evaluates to 3.32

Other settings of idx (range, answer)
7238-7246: 3.43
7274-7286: 3.19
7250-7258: 3.81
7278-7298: 3.52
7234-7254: 3.44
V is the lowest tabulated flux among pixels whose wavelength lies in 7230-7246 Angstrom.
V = 2.823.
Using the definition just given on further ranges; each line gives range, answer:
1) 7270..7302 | 2.892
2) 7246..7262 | 2.818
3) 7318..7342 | 3.227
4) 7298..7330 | 3.265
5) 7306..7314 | 3.749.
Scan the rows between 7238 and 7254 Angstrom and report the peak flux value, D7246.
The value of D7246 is 4.047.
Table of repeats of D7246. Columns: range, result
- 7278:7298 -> 3.909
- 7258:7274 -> 3.755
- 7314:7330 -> 3.635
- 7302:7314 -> 4.153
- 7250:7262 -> 3.895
